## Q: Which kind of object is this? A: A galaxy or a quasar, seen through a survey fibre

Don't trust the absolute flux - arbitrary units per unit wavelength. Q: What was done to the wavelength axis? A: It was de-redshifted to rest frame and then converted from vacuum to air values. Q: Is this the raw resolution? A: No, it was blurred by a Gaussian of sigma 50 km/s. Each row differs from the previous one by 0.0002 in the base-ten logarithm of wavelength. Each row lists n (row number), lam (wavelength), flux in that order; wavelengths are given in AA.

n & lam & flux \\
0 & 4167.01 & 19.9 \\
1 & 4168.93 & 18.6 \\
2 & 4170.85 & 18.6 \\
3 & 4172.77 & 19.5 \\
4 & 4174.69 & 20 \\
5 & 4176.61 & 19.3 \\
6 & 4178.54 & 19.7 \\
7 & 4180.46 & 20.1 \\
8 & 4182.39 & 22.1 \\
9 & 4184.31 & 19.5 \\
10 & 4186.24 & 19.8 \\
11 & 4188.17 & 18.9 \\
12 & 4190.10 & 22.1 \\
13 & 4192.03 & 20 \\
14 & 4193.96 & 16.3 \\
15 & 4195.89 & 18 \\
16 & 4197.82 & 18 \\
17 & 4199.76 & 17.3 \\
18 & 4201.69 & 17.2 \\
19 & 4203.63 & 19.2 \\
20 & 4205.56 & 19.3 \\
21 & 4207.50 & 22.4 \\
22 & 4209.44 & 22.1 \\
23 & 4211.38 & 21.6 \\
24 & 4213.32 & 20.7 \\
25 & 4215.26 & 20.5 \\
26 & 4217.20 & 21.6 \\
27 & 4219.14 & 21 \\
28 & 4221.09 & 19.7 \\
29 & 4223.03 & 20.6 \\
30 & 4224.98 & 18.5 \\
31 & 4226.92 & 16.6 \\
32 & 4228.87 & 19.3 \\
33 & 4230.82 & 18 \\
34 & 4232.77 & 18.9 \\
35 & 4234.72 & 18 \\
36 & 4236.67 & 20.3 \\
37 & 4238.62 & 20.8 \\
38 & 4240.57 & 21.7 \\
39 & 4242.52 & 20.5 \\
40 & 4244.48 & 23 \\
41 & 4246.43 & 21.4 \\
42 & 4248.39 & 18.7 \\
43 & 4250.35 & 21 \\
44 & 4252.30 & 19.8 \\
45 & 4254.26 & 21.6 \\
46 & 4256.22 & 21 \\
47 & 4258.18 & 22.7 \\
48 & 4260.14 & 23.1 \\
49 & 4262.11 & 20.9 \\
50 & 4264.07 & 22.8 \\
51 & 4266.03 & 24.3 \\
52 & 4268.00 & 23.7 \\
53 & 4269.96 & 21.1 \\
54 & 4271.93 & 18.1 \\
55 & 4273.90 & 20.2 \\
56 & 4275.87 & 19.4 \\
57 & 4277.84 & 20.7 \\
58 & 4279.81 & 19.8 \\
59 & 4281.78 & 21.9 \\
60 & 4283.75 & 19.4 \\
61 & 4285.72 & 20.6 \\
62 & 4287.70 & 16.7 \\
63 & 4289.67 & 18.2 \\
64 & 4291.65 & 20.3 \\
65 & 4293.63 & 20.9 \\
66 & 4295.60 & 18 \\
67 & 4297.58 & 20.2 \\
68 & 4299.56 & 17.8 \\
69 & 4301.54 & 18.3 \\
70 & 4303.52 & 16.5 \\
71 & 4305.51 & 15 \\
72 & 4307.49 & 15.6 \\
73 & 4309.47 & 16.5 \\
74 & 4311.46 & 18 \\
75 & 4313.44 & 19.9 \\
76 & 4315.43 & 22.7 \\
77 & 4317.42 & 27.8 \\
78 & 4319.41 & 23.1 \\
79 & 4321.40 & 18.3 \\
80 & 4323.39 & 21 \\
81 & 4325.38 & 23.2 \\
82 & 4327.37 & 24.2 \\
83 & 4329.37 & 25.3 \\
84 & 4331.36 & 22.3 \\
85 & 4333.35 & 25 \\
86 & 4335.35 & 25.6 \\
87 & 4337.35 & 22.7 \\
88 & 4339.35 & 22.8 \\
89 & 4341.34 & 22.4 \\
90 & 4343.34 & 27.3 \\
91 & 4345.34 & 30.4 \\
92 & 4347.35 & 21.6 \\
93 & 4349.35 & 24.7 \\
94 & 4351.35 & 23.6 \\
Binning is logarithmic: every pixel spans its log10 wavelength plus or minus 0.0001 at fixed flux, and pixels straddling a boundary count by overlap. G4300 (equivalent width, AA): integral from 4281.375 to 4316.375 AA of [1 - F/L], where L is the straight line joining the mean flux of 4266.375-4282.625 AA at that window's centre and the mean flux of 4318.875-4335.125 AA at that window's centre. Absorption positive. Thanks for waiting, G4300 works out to 5.00 AA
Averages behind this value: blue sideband 20.7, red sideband 22.9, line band 18.6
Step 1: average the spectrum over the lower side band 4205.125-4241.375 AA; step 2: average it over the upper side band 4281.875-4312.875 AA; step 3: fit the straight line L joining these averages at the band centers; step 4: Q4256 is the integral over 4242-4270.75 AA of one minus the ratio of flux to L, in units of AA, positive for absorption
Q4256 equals -3.7 AA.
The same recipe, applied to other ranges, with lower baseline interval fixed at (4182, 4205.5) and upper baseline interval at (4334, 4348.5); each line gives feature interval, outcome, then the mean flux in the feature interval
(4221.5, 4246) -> 0.97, 19.7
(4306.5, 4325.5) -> 2.59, 20.5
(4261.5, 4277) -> 0.40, 21.3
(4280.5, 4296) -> 2.10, 19.6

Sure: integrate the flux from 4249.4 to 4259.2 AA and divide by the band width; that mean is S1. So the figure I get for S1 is 21.2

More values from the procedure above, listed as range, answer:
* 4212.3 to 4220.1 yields 21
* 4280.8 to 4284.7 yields 20.7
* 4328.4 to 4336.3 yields 24.6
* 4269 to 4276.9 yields 19.7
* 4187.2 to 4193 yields 20.3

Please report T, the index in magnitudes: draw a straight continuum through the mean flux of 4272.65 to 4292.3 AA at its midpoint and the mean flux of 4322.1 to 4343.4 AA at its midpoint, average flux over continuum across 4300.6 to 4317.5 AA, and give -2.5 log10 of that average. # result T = 0.18 mag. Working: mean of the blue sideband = 19.7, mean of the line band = 18.4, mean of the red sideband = 23.6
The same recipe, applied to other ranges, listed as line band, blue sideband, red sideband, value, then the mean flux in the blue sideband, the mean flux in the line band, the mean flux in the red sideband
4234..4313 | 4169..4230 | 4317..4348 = 0.10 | 19.6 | 20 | 23.9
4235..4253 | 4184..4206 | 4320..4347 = -0.01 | 18.8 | 20.7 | 23.8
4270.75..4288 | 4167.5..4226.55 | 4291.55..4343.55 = 0.05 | 19.7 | 19.8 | 21.1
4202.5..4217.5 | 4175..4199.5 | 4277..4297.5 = -0.07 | 19.4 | 20.9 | 19.7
